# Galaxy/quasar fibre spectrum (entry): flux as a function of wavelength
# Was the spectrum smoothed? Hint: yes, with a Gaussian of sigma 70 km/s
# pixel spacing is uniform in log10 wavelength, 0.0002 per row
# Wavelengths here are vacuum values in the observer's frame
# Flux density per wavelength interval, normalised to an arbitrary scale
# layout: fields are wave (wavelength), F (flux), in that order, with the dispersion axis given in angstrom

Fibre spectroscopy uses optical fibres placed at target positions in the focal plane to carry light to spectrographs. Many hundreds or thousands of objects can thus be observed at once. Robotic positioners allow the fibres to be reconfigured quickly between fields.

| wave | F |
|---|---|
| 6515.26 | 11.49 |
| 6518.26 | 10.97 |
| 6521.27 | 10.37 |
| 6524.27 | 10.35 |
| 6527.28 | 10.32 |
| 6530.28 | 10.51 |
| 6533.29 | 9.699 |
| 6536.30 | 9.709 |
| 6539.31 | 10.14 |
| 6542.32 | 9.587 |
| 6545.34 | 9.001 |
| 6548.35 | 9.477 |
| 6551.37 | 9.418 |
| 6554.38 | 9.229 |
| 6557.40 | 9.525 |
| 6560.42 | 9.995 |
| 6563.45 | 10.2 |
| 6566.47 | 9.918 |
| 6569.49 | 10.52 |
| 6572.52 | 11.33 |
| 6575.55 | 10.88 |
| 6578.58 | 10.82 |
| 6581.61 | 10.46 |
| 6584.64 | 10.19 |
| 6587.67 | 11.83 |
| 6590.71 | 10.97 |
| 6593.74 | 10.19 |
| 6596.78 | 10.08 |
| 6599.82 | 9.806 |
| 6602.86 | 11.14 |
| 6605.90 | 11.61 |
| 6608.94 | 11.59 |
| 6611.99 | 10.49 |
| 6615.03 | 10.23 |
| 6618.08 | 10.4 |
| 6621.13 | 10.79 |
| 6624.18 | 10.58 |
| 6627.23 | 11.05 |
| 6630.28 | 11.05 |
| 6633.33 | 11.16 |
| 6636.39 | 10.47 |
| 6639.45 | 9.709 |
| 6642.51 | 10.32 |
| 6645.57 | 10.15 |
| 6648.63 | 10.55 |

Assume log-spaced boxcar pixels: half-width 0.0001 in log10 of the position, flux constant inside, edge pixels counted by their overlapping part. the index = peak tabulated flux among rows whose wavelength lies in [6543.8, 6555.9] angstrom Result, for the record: 9.477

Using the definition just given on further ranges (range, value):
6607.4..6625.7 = 11.59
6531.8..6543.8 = 10.14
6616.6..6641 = 11.16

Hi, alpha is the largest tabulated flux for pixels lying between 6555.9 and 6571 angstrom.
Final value 10.52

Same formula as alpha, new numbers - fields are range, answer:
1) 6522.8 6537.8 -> 10.51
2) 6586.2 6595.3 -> 11.83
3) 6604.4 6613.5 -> 11.61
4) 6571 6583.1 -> 11.33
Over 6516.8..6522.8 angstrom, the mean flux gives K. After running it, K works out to 10.7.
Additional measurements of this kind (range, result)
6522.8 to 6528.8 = 10.3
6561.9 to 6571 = 10.2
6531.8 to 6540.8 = 9.85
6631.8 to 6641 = 10.4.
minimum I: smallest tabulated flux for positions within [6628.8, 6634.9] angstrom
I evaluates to 11.05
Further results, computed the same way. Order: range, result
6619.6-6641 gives 9.709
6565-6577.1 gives 9.918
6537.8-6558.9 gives 9.001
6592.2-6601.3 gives 9.806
